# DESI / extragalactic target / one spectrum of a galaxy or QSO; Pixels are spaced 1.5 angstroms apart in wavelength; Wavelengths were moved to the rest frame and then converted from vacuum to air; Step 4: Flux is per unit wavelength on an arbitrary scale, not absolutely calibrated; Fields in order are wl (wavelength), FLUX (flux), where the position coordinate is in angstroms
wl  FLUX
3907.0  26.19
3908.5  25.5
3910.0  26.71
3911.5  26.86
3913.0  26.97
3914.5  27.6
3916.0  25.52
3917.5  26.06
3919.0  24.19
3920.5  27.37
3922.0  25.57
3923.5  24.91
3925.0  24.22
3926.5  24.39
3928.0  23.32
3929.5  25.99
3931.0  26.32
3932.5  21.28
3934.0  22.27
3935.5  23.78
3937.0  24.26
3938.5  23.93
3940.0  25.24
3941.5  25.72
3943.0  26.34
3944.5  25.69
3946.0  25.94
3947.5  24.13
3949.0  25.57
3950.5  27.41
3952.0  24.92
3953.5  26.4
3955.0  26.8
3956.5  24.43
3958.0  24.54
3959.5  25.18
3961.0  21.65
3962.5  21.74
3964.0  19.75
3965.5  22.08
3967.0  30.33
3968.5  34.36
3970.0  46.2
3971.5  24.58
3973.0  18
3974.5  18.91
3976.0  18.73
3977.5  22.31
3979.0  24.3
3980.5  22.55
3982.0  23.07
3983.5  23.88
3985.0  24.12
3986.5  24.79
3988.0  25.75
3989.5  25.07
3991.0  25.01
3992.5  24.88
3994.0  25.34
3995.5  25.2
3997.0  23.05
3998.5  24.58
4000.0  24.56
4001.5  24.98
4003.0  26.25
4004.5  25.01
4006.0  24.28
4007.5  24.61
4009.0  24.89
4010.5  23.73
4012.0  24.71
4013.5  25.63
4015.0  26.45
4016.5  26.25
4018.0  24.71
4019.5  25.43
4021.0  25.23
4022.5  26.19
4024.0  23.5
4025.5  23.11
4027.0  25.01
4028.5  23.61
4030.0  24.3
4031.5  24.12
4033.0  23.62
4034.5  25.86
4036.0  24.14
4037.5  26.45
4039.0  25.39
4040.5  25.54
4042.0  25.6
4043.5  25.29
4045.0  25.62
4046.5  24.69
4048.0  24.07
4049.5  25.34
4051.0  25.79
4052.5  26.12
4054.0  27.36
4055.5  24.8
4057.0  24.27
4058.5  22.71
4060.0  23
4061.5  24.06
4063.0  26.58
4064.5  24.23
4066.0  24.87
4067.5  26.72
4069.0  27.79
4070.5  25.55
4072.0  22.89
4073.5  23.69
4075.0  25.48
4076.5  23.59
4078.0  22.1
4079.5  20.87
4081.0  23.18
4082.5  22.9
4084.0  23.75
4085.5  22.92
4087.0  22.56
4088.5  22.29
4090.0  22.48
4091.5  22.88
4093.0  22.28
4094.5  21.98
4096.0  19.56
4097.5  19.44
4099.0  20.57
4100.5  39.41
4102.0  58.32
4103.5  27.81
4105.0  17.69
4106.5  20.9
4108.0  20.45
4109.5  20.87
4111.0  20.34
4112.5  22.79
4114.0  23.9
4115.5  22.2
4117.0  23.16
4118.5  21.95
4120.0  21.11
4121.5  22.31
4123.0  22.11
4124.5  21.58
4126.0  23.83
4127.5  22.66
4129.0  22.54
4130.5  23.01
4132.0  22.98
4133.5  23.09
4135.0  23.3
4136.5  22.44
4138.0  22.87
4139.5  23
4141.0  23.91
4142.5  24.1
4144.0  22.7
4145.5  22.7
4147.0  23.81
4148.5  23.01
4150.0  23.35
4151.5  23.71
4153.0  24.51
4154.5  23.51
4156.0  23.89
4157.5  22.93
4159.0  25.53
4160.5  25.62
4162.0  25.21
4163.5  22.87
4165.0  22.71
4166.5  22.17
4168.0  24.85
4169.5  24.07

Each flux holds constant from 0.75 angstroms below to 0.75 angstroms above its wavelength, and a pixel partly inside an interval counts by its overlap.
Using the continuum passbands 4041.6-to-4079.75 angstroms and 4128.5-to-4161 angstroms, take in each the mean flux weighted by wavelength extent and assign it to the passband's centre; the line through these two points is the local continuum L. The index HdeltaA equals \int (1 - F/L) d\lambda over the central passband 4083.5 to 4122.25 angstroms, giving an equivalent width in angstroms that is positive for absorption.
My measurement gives 0.2 angstroms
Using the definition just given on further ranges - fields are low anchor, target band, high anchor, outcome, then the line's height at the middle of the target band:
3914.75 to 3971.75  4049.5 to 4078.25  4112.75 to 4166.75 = -0.91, 24.1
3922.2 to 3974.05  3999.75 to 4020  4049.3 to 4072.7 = 0.08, 25.2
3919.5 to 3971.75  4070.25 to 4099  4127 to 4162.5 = 1.91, 24.1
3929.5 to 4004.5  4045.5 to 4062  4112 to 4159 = -0.59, 23.9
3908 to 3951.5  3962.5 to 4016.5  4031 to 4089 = 0.09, 24.9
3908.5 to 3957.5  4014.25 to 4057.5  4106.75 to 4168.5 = -1.72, 24.1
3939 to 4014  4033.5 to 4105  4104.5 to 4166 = -4.18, 23.7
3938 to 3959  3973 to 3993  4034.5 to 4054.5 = 1.87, 25.5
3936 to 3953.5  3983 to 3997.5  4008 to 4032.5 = 0.16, 25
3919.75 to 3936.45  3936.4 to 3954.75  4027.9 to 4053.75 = -0.69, 24.6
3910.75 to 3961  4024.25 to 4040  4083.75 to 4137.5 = -0.13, 24.3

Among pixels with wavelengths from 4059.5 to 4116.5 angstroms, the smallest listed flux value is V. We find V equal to 17.69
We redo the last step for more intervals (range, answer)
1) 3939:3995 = 18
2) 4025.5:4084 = 20.87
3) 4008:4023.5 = 23.73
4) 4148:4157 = 23.01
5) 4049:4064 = 22.71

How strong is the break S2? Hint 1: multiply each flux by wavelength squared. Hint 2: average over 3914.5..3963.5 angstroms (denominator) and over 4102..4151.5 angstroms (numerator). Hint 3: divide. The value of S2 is 1.02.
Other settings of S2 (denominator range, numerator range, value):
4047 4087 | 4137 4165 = 1.01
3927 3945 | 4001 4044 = 1.06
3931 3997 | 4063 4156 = 1.03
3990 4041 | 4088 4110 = 1.06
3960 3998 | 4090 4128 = 1.04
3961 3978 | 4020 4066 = 1.03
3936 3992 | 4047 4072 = 1.06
